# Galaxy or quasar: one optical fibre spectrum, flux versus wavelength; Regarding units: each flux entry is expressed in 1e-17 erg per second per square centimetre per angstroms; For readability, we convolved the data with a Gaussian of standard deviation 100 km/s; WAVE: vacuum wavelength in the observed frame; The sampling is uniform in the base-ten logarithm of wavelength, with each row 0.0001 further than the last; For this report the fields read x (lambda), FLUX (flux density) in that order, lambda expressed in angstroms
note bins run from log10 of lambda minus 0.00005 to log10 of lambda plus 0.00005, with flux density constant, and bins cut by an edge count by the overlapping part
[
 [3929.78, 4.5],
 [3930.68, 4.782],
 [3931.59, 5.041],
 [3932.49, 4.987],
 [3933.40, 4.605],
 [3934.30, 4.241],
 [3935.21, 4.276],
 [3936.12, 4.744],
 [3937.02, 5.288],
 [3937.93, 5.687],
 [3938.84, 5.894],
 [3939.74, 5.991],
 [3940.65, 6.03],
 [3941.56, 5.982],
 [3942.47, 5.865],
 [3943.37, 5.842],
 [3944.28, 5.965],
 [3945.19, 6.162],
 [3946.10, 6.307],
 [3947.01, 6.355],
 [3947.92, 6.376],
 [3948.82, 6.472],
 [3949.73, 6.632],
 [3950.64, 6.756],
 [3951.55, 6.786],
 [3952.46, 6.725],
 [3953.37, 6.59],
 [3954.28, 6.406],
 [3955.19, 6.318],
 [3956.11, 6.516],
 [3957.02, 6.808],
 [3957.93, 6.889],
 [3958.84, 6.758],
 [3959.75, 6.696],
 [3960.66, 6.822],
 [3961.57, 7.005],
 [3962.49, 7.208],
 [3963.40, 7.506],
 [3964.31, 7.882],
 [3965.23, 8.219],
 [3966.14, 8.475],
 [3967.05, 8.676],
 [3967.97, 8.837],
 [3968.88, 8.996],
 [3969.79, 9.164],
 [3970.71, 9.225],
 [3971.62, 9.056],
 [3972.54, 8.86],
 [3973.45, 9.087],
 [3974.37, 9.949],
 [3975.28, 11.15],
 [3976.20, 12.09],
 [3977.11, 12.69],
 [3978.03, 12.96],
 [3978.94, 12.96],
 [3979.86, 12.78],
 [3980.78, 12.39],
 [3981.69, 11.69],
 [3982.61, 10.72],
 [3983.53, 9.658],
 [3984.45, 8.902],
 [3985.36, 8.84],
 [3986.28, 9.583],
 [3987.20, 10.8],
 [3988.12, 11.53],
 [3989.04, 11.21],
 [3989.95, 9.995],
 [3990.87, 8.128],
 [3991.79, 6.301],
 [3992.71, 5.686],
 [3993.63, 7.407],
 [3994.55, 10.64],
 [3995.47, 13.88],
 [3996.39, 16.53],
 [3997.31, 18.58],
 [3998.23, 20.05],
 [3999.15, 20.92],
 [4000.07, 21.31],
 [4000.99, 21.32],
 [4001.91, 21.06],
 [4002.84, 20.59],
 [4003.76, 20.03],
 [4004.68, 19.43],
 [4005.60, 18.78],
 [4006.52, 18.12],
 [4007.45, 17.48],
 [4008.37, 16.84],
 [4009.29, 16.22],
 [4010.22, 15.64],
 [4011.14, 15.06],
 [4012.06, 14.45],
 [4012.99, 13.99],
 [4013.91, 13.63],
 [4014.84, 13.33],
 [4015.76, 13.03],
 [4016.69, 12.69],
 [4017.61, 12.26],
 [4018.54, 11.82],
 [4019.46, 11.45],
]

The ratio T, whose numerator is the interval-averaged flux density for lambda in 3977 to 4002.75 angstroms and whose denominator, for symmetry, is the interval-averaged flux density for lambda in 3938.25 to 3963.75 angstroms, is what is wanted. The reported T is 1.99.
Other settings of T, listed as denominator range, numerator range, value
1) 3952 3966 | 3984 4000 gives 1.71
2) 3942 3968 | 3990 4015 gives 2.29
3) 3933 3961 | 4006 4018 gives 2.44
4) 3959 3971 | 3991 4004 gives 1.97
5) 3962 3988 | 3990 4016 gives 1.57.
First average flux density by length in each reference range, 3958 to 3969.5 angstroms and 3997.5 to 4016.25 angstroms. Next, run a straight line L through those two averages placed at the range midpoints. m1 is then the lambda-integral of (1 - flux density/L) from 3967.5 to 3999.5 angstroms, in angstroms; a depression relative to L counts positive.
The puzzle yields 2.6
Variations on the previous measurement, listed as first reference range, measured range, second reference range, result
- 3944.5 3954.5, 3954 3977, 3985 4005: 2.5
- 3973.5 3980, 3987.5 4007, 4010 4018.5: -3.6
